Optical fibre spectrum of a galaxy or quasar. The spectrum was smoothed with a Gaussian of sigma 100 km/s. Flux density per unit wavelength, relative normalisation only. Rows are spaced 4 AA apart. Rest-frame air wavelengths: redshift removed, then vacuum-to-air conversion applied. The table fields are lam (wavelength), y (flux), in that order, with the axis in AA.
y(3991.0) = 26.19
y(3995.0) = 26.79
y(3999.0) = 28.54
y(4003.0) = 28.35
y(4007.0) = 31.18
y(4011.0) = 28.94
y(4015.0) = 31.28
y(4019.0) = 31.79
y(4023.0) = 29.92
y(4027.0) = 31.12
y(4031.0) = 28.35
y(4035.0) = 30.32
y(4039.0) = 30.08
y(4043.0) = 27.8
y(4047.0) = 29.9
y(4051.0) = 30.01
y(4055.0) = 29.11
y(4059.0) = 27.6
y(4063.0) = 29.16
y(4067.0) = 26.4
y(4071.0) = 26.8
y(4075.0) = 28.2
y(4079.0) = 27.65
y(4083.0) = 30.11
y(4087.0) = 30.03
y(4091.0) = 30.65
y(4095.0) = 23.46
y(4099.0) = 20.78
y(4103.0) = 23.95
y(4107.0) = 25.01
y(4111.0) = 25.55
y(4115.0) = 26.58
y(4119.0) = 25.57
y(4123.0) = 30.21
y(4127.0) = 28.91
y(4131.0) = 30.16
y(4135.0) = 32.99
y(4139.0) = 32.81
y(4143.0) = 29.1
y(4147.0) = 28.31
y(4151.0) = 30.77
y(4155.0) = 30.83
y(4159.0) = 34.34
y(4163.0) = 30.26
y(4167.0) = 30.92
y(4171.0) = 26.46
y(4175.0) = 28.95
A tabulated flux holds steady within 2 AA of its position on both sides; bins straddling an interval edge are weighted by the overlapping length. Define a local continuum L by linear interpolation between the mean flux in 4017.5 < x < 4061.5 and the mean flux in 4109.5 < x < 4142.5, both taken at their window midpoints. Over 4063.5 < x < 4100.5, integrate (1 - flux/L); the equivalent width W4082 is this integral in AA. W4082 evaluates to 2.64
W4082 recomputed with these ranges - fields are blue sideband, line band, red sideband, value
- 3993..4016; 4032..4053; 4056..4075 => -1.0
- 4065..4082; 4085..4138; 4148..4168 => 3.4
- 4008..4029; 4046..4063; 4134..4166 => 0.9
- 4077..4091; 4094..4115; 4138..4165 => 4.1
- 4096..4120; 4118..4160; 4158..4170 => -3.3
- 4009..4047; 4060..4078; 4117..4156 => 1.4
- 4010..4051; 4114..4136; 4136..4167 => 1.3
